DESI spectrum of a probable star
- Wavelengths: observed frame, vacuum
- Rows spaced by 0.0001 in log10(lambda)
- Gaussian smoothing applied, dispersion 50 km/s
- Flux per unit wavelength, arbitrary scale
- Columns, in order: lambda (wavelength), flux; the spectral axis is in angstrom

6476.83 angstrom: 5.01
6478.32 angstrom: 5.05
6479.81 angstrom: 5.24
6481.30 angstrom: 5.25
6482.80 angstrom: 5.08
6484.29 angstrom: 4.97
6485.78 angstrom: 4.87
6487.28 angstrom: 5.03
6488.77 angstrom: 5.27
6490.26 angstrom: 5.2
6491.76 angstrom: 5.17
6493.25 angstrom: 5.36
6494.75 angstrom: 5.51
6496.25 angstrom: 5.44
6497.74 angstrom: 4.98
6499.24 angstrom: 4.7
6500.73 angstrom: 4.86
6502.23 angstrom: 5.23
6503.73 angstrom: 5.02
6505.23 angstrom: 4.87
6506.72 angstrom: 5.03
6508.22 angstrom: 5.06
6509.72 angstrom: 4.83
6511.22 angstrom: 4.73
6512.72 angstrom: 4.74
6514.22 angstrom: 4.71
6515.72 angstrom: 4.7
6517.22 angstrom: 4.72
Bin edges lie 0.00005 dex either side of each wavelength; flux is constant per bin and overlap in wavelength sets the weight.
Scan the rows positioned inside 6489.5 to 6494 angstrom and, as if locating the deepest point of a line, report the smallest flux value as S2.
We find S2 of 5.17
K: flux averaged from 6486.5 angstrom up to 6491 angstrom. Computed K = 5.17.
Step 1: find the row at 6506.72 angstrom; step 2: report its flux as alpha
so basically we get 5.03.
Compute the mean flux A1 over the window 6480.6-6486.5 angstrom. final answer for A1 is 5.04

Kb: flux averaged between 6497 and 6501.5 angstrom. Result 4.85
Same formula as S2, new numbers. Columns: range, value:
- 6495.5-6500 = 4.7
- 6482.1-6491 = 4.87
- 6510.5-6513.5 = 4.73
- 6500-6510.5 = 4.83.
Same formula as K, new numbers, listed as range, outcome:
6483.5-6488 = 4.96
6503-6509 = 5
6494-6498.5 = 5.3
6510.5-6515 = 4.73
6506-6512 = 4.91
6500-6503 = 5.04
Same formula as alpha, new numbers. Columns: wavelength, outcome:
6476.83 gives 5.01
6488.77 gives 5.27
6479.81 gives 5.24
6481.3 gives 5.25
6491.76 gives 5.17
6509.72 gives 4.83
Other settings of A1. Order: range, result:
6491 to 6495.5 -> 5.34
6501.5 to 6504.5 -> 5.11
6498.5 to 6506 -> 4.94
